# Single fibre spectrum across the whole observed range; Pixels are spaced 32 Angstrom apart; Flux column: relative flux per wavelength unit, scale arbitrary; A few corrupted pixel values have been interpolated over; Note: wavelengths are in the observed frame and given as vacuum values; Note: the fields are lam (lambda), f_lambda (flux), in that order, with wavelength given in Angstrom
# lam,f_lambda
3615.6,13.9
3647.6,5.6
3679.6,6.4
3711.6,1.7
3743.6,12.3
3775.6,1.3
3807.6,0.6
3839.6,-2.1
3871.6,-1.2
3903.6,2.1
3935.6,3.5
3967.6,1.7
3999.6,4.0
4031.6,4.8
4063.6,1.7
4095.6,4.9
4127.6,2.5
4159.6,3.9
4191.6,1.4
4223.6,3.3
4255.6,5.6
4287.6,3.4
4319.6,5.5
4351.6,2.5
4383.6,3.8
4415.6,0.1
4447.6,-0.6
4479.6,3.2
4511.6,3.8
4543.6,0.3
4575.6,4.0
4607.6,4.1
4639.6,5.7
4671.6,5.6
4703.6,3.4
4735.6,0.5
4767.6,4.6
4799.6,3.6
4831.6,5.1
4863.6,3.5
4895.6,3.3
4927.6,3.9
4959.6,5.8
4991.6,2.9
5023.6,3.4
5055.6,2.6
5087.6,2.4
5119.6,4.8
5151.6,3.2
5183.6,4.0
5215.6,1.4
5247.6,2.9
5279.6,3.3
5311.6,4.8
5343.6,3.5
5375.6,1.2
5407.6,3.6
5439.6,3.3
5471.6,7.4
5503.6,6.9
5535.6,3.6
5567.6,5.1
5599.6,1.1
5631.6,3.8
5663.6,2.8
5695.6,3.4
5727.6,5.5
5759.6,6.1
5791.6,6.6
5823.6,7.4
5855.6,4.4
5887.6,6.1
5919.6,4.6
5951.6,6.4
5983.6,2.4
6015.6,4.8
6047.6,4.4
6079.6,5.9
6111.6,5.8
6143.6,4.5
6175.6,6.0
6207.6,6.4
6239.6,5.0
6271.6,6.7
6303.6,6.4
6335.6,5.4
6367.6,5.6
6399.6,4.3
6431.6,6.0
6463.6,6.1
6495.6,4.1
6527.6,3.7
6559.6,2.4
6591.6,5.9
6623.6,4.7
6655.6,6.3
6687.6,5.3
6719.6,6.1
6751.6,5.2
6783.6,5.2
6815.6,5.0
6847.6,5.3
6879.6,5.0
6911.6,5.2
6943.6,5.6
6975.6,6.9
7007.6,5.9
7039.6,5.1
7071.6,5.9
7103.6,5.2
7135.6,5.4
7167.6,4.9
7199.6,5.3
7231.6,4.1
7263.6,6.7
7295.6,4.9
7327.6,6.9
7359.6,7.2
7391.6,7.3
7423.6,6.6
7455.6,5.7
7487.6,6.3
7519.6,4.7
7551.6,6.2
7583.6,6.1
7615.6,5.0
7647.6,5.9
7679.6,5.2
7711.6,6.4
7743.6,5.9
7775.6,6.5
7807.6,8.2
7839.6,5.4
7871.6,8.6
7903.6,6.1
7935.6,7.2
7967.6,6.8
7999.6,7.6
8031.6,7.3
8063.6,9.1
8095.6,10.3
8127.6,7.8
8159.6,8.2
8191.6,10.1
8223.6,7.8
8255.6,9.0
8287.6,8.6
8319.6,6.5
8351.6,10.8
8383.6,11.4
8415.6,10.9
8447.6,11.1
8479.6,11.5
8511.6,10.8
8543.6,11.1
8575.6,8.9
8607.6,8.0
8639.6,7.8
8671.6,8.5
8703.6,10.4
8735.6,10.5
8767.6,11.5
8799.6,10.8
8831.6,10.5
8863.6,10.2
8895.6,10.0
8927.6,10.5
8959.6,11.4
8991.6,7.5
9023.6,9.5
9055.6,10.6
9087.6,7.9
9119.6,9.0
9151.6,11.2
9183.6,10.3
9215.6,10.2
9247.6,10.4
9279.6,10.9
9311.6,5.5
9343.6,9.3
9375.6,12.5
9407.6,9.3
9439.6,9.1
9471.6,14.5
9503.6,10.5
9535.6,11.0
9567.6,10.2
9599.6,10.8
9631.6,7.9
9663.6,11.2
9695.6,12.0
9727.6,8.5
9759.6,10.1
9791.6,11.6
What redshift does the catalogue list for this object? 1.094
